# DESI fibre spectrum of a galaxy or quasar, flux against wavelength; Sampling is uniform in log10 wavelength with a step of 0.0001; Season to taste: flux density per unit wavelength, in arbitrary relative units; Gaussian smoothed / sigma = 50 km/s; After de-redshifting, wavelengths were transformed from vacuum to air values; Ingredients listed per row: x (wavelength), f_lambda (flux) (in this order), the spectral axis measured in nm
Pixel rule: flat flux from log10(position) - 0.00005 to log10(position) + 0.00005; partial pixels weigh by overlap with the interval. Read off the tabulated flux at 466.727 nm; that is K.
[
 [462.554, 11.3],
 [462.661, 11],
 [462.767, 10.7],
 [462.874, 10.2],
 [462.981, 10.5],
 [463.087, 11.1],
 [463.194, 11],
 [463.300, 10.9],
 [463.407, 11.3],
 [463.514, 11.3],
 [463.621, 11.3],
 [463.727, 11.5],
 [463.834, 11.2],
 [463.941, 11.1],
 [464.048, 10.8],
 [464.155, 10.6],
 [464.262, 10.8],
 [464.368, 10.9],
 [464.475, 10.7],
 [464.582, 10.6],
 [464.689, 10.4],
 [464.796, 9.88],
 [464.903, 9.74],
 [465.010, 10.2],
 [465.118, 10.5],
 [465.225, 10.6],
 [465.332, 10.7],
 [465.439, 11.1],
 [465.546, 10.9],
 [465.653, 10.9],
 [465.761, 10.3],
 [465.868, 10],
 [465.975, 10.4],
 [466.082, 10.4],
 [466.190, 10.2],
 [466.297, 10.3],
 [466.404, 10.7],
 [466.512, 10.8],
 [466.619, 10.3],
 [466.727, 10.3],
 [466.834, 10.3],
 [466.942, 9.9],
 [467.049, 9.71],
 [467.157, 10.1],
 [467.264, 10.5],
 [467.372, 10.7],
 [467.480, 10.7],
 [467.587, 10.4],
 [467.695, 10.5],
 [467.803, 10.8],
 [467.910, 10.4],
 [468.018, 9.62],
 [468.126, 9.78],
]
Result 10.3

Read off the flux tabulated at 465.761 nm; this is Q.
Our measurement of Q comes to 10.3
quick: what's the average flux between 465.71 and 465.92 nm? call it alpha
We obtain 10.2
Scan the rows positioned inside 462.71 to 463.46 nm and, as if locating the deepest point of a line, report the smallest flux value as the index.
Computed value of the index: 10.2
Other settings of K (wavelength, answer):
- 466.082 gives 10.4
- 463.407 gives 11.3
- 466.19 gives 10.2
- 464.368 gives 10.9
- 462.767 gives 10.7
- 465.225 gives 10.6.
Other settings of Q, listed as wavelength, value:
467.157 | 10.1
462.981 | 10.5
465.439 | 11.1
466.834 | 10.3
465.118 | 10.5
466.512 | 10.8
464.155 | 10.6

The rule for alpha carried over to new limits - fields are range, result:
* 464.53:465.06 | 10.2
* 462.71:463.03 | 10.5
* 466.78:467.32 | 10.1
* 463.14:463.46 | 11.1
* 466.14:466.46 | 10.4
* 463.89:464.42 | 10.8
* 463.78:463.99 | 11.1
